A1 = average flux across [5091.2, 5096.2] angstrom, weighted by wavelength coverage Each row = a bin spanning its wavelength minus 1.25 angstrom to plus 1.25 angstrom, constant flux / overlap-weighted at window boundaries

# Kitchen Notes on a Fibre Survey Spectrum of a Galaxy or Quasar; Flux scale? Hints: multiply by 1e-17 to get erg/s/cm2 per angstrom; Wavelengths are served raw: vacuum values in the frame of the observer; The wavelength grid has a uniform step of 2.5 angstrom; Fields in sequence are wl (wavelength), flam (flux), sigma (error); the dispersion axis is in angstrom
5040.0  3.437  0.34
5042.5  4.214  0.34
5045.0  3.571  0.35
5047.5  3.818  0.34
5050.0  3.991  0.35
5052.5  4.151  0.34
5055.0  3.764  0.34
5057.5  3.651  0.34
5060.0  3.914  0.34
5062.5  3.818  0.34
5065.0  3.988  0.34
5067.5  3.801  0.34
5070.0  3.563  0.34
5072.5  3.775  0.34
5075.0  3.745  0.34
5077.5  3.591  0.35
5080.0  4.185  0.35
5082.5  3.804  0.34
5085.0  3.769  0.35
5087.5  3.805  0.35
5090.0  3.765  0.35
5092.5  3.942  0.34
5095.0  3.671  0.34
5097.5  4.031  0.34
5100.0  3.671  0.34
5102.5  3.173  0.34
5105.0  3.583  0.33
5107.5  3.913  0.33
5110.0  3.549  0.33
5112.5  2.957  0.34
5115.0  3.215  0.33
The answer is 3.81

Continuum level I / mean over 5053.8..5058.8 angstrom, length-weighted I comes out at 3.71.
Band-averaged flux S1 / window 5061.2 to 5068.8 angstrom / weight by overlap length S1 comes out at 3.87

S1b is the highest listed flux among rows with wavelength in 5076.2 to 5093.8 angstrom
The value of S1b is 4.185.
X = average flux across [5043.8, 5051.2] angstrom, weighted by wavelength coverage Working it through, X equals 3.79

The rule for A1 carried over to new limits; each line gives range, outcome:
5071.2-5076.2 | 3.76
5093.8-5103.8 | 3.64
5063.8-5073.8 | 3.78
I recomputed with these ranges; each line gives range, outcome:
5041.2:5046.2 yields 3.89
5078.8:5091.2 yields 3.86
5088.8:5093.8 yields 3.85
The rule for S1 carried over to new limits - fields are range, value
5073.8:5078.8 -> 3.67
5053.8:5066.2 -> 3.83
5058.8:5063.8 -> 3.87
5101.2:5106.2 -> 3.38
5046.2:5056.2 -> 3.93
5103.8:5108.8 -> 3.75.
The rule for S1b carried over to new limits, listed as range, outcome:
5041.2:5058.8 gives 4.214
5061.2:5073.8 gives 3.988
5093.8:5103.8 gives 4.031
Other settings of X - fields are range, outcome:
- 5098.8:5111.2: 3.58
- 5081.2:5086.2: 3.79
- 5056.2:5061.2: 3.78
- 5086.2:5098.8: 3.84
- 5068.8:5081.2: 3.77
